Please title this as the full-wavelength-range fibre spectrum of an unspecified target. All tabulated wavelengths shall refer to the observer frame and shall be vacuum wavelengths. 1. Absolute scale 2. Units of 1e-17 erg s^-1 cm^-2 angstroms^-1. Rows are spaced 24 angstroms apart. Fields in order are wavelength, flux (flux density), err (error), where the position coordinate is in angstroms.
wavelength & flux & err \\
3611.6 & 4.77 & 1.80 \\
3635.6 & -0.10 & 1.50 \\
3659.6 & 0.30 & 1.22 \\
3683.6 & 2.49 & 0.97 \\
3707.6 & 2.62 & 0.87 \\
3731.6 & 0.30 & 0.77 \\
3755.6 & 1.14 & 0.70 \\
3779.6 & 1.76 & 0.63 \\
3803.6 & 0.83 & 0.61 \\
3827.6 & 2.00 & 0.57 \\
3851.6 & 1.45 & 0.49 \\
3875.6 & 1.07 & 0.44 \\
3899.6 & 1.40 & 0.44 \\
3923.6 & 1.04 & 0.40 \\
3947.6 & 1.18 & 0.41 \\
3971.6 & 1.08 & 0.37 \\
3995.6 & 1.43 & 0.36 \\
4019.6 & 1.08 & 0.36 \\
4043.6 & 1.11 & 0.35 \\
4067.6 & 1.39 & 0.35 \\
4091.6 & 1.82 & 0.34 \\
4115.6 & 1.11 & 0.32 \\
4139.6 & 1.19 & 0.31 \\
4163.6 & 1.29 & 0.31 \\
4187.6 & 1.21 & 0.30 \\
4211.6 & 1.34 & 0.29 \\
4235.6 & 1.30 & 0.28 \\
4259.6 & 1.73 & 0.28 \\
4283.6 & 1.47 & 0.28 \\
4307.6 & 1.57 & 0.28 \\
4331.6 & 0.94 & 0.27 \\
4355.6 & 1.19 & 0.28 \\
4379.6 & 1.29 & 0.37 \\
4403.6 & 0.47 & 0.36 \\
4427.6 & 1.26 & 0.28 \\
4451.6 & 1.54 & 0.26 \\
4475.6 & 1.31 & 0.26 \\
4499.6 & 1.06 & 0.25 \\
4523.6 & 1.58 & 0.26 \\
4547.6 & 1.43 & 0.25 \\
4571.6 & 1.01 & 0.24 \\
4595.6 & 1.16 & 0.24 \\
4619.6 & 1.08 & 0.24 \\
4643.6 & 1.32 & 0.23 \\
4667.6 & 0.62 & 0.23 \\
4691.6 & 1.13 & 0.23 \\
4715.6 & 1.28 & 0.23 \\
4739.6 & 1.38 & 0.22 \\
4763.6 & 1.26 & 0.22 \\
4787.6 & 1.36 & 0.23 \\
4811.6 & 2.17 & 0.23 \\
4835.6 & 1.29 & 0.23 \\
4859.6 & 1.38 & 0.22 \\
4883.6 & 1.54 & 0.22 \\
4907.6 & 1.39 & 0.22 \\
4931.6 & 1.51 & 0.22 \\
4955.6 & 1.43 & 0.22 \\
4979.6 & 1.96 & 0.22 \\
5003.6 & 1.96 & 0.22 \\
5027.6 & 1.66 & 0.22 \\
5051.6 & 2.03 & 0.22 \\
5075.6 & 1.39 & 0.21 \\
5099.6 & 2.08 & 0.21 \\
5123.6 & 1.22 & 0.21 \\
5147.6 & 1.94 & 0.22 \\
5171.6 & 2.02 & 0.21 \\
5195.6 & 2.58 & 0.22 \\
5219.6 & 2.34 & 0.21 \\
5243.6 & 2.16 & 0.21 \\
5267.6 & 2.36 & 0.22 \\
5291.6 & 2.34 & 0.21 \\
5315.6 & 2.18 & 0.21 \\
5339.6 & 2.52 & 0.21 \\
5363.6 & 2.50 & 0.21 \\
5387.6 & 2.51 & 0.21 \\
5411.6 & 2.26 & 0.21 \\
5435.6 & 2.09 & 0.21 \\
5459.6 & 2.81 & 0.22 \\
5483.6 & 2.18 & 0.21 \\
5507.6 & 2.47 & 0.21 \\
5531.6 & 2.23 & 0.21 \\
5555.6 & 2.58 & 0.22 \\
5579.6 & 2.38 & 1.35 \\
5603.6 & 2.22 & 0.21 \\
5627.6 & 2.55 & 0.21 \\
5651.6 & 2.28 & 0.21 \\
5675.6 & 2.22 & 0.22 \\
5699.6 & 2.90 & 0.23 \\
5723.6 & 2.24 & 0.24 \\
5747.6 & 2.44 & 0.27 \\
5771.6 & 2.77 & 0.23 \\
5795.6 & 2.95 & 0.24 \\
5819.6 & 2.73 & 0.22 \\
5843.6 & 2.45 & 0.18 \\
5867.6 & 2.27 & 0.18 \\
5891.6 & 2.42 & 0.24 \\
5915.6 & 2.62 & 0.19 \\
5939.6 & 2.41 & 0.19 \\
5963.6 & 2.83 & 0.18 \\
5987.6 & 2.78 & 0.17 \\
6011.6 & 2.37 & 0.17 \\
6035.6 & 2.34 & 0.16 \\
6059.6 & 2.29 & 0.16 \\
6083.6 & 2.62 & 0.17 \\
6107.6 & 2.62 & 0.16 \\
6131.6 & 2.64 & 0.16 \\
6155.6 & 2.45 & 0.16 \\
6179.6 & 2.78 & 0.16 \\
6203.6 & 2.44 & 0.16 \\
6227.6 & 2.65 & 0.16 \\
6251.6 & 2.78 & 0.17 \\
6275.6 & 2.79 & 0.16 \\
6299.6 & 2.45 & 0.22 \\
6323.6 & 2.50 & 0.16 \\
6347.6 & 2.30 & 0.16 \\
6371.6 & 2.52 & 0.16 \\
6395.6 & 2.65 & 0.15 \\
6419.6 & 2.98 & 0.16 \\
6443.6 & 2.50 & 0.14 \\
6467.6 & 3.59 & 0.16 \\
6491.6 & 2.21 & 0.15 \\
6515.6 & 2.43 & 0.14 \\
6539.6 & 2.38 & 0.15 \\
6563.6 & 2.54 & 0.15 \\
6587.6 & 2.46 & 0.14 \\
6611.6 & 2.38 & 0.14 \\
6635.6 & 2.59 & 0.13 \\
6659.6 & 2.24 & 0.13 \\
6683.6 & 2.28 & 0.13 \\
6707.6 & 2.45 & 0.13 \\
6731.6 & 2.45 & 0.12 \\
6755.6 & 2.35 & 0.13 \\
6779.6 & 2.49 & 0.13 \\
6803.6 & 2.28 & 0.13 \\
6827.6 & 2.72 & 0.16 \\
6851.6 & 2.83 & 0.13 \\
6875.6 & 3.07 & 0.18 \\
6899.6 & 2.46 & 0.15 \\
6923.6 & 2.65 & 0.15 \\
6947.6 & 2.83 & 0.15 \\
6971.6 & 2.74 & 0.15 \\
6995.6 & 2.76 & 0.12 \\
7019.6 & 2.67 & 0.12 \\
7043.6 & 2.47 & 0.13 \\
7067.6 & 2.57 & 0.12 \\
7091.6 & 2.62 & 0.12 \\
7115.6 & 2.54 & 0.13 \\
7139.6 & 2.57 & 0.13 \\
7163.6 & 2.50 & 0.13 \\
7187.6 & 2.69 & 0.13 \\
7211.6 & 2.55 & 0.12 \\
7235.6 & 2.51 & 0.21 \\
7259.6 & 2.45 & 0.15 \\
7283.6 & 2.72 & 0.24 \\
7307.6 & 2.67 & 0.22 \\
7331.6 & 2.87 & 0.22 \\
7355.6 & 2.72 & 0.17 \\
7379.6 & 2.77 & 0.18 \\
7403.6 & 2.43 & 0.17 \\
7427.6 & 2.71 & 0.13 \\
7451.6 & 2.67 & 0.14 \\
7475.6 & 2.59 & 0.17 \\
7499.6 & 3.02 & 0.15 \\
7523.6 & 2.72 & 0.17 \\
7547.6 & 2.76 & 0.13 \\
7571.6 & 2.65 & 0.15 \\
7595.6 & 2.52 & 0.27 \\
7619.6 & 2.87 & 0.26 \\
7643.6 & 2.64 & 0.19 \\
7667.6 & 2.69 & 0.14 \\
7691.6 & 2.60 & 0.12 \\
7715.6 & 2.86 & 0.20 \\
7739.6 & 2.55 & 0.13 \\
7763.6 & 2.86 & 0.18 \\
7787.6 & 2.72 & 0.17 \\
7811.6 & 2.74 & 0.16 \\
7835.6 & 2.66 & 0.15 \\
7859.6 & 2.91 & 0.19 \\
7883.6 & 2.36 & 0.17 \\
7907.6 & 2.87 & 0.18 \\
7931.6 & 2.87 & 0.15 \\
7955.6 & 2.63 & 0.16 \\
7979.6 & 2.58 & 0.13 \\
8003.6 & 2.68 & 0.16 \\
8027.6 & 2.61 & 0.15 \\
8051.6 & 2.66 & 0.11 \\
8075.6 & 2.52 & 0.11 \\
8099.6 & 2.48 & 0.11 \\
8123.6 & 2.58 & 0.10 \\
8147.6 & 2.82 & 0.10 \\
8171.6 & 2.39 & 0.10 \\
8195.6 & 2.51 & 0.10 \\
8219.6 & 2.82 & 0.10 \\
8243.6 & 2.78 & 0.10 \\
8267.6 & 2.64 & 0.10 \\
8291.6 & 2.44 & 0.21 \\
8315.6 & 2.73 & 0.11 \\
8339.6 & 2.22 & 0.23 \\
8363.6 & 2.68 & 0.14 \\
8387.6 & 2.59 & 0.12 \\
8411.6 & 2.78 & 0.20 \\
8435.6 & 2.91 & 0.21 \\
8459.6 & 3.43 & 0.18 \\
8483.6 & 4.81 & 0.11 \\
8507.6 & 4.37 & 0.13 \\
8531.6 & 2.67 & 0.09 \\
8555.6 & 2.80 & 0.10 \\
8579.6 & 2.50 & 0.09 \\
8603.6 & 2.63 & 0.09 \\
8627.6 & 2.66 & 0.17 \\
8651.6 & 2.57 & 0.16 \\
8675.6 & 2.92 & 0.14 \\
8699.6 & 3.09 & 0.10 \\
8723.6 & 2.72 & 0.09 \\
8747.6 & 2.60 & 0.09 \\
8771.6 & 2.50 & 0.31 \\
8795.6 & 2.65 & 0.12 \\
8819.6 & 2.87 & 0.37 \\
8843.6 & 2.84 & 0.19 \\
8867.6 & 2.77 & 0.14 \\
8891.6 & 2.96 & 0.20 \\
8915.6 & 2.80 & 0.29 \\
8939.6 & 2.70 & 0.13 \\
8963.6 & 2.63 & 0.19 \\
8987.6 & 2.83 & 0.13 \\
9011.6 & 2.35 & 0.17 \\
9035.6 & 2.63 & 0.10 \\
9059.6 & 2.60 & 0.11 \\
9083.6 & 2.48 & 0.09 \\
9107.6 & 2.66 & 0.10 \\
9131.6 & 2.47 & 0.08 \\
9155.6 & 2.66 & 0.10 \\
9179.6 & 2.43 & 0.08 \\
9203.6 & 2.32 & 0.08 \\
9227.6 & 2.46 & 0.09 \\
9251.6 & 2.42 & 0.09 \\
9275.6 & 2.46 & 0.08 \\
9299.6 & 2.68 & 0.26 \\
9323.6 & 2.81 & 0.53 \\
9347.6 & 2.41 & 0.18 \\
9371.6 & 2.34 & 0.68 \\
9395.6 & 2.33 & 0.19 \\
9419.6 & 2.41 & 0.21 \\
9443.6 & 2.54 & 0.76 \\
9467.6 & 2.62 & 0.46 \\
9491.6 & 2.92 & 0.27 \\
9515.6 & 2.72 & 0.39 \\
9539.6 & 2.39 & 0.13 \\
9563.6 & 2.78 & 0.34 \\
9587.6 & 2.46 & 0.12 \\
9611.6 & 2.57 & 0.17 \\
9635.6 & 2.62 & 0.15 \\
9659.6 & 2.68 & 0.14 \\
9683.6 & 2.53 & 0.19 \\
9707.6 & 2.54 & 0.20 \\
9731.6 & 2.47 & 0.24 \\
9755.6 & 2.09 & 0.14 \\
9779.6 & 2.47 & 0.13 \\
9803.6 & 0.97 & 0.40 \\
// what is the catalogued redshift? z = 0.29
